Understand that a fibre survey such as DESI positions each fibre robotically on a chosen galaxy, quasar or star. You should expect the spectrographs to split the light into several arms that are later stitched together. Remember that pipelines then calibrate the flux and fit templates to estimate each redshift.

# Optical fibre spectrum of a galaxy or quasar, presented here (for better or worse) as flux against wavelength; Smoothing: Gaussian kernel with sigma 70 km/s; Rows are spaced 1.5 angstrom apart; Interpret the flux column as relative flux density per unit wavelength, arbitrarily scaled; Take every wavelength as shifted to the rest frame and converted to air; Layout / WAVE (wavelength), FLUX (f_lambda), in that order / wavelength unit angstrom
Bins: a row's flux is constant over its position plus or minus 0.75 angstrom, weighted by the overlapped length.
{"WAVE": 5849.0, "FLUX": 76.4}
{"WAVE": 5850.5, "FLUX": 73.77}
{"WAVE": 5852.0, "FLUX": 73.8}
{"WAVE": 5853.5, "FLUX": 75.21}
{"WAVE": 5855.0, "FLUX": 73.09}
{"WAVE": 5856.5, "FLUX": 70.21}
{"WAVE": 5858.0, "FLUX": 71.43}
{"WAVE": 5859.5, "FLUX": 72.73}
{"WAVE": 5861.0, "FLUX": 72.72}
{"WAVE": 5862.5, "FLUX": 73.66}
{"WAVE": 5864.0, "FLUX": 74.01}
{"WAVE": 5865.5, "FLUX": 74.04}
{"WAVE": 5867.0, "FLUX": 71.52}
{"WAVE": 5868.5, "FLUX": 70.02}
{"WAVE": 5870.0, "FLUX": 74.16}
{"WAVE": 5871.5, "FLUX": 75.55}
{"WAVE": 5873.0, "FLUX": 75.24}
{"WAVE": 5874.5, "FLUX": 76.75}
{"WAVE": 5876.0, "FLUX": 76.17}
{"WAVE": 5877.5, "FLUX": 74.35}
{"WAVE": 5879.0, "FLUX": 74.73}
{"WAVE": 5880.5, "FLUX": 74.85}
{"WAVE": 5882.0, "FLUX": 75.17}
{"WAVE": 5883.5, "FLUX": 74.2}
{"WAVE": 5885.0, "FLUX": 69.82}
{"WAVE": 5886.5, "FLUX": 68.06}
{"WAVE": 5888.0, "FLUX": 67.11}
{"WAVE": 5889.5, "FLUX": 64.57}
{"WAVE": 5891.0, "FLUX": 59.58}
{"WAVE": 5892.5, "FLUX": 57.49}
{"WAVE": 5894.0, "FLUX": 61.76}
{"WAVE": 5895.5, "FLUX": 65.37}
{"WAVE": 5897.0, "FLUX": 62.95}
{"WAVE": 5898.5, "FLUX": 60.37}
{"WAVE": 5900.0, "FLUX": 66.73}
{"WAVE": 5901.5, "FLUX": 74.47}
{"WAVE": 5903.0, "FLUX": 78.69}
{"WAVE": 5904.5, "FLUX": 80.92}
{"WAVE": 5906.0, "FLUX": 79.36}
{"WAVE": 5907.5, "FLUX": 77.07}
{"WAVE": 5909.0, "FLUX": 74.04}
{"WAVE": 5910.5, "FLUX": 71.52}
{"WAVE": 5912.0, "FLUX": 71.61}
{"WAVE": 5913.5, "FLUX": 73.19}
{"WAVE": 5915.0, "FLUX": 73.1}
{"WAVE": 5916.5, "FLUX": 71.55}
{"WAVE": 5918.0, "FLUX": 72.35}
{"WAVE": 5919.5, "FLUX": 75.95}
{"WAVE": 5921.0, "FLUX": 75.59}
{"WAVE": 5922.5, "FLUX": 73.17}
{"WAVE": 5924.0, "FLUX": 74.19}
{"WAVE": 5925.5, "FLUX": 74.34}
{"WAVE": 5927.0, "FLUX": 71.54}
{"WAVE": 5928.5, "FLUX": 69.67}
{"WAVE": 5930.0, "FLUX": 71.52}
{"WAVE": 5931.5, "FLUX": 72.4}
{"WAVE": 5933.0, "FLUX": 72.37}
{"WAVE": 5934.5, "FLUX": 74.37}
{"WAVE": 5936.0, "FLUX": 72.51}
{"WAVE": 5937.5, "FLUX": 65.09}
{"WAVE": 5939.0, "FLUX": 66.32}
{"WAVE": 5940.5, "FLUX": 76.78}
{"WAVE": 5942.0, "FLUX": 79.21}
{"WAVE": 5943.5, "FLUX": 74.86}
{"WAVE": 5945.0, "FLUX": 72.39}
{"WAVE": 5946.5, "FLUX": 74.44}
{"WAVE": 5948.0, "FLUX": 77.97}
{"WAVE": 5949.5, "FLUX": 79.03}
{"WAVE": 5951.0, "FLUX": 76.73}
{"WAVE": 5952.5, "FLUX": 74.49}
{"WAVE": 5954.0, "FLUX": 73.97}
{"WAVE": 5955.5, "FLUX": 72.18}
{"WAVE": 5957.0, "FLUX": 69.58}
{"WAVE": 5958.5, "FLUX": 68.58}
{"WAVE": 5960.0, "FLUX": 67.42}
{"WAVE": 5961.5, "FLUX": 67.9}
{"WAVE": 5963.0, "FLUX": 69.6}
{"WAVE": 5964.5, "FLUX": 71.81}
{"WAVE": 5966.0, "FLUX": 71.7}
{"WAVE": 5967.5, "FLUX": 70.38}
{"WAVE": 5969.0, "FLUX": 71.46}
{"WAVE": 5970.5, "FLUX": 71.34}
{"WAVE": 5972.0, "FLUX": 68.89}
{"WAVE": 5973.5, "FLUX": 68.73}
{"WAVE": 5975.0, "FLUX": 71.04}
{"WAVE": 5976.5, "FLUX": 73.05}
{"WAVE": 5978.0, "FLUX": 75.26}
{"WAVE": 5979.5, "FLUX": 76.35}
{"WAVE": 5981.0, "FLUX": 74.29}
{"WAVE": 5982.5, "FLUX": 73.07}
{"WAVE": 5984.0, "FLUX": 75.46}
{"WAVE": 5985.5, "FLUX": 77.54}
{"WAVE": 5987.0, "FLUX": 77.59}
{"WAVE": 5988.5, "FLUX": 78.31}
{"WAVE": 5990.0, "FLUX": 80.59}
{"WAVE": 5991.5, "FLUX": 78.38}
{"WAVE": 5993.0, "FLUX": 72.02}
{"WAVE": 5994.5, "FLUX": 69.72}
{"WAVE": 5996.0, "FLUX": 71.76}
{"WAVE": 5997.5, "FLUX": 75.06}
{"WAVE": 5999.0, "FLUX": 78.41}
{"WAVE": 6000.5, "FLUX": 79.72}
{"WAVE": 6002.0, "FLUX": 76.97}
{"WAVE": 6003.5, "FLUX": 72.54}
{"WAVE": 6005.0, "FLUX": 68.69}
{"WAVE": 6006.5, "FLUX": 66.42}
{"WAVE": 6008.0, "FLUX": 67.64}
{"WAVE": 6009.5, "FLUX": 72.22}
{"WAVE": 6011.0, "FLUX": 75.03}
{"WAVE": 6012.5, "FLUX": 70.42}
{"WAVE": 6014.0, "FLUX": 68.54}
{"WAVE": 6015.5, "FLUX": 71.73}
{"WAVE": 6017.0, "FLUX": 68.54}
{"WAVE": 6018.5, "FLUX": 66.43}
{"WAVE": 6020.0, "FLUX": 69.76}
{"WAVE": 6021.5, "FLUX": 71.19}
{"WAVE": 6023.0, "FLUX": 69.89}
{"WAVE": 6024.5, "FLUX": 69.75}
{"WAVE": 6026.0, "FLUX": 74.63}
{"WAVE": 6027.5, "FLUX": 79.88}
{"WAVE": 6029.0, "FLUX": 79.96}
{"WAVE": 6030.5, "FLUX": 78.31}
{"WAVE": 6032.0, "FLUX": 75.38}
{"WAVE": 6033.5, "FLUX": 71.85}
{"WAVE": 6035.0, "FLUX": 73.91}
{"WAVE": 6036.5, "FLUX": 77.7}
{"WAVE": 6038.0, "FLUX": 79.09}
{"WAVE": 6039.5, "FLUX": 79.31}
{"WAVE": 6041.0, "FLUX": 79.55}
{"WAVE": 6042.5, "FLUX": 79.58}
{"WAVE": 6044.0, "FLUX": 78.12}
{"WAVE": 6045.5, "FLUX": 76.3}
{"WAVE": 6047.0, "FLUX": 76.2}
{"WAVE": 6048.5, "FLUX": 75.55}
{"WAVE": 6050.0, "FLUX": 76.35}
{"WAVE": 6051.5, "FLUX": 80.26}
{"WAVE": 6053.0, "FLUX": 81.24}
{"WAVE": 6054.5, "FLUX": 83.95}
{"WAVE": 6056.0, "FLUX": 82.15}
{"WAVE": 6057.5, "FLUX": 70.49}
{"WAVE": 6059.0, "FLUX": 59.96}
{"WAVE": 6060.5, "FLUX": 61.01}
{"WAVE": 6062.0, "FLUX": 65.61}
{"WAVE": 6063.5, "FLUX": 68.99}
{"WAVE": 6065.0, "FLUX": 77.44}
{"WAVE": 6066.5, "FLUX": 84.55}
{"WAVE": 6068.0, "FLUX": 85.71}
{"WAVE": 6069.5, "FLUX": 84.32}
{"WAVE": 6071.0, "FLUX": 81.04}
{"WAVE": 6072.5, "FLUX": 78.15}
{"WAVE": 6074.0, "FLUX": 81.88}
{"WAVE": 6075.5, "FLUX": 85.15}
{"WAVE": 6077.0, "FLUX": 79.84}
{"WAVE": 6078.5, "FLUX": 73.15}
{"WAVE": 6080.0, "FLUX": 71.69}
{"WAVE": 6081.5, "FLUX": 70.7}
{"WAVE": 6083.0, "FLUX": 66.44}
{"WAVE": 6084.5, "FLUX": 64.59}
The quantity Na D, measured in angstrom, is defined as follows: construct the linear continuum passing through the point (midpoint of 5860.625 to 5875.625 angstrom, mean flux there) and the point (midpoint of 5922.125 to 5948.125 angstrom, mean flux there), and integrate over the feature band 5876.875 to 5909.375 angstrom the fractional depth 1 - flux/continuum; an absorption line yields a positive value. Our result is 1.53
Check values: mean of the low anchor 73.9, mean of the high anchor 72.8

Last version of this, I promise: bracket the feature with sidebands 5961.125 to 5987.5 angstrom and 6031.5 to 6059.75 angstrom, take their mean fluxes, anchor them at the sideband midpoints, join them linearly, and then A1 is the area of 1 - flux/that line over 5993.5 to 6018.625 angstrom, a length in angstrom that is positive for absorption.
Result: 0.8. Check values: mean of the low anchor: 72.5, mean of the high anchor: 76.7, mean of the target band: 71.9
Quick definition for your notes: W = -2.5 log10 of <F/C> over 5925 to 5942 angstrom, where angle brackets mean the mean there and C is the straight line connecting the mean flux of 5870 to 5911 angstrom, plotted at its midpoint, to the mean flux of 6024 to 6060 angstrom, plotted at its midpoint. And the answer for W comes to 0.01 mag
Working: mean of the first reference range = 71.1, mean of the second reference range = 76.6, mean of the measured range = 71.8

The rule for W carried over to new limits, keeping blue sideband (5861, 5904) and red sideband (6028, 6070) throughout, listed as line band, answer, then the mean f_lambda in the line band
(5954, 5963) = 0.06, 69.6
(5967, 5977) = 0.05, 70.6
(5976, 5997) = -0.01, 75.3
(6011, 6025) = 0.08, 69.9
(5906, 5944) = -0.02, 73.1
